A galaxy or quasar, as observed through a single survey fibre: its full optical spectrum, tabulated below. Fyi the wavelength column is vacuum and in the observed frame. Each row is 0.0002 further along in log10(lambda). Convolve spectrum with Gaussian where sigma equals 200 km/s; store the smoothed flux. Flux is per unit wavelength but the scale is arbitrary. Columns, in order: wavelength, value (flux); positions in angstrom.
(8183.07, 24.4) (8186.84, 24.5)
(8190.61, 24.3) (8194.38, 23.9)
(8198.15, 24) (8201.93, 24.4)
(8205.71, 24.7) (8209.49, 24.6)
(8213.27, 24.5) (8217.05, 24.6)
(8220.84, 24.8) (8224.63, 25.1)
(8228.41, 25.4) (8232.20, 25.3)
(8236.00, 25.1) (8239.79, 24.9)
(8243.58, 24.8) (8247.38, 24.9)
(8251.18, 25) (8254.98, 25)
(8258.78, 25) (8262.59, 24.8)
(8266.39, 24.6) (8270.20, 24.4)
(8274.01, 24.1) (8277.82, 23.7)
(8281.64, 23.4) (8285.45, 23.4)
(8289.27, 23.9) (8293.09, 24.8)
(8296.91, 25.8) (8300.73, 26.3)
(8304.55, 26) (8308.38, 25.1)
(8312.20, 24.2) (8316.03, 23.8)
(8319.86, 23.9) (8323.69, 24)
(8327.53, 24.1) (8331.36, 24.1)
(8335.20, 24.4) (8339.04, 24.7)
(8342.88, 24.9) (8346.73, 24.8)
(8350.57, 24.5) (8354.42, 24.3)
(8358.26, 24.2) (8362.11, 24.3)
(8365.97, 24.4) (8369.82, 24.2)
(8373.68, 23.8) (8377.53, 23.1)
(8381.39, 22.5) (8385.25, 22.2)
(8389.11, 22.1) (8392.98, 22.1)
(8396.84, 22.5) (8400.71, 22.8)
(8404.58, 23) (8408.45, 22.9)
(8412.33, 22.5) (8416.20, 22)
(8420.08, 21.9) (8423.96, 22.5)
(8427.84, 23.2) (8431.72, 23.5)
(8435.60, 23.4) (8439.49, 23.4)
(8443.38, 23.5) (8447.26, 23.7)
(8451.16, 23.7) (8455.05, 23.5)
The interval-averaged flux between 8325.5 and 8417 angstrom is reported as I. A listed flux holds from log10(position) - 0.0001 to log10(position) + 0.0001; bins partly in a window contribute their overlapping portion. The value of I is 23.5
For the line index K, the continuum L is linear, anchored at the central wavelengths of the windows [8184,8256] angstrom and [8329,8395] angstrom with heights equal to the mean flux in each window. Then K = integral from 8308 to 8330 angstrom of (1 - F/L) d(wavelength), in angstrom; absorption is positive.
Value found 0.0 angstrom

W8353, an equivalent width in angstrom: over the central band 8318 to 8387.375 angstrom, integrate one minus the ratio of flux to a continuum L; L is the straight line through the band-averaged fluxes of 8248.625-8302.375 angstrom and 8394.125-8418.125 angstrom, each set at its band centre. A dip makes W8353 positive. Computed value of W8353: -1.79 angstrom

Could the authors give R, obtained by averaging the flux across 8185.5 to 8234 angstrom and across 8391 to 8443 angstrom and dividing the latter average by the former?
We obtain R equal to 0.92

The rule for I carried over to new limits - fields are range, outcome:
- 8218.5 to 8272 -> 24.9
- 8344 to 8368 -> 24.4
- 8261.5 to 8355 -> 24.5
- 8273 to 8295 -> 23.9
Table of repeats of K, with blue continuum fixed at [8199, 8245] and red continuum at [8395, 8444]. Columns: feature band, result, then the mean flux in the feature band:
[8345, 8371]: -1.03 angstrom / 24.4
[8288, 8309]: -1.15 angstrom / 25.4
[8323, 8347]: -0.75 angstrom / 24.4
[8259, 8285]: 0.16 angstrom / 24.2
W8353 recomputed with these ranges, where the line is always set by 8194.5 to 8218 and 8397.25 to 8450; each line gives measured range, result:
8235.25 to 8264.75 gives -1.0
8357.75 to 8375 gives -0.6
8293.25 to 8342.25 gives -2.2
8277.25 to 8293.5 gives 0.1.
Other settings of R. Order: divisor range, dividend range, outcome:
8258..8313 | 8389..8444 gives 0.92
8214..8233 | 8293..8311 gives 1.03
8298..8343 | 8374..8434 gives 0.92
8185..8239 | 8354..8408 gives 0.94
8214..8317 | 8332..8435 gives 0.94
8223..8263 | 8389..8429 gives 0.90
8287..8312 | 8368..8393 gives 0.91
